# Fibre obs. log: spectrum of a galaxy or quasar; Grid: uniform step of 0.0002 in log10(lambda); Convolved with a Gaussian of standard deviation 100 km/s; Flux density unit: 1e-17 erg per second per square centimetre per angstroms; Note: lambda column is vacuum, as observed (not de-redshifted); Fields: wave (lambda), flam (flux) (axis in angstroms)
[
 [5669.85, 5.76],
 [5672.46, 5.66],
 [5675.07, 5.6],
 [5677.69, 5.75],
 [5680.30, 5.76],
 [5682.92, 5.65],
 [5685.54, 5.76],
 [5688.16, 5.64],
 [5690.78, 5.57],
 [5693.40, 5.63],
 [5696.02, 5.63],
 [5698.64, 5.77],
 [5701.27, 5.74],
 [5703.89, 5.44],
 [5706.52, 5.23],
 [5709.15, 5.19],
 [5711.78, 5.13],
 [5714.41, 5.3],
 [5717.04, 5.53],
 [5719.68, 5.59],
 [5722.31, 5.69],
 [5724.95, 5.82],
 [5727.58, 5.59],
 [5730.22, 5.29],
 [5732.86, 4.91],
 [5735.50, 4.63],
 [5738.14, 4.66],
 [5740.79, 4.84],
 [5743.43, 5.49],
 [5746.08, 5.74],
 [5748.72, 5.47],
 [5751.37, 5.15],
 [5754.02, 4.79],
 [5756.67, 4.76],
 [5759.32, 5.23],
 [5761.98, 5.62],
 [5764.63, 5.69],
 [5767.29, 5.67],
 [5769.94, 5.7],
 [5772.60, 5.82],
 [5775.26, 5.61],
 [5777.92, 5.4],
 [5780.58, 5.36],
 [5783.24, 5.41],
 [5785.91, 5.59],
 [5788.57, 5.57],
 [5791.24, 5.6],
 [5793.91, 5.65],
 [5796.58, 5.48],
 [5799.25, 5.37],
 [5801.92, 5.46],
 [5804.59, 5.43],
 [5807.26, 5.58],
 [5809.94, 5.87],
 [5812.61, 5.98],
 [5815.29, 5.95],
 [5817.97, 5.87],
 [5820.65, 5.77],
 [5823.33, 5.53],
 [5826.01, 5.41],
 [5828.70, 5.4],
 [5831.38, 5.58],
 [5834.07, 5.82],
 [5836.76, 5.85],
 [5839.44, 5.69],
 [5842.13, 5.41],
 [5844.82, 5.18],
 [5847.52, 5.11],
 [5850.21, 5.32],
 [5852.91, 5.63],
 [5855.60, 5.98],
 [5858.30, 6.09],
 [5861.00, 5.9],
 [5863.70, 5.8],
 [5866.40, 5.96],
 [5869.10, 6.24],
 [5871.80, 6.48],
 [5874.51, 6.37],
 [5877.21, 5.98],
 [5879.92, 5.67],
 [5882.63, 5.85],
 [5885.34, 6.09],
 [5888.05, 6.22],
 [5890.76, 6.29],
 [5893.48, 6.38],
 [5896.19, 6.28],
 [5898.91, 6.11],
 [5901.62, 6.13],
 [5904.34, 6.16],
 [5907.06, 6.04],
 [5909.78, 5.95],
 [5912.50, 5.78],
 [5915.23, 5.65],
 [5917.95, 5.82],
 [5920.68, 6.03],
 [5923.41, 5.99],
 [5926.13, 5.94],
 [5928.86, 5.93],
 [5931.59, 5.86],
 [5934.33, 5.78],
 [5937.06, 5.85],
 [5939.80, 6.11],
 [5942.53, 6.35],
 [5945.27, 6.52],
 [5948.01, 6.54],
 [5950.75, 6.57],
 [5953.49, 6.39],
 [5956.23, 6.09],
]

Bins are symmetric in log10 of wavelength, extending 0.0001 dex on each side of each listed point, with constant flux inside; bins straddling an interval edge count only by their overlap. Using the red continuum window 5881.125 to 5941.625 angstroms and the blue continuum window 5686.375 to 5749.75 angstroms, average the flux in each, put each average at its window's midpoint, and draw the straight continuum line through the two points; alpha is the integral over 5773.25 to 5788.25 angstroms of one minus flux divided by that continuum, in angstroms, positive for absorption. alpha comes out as 0.27 angstroms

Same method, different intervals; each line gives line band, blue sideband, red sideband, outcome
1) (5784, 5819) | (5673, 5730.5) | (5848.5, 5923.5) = 1.0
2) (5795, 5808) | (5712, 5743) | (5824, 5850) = -0.1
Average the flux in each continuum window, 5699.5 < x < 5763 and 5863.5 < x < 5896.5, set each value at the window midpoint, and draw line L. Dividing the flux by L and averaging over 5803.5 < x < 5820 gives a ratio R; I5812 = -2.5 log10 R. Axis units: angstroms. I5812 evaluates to -0.01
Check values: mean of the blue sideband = 5.29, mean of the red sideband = 6.13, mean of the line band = 5.79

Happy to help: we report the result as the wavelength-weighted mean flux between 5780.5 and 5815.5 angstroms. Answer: 5.59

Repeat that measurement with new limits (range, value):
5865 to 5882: 6.11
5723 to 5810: 5.4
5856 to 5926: 6.05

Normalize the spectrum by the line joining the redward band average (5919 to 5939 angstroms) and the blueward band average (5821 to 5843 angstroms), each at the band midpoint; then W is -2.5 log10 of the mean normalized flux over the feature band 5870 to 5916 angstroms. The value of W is -0.05 mag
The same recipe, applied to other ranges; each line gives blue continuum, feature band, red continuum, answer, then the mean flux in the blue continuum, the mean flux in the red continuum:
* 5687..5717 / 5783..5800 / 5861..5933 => 0.039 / 5.48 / 6.04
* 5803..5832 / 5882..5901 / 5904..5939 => -0.064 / 5.67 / 5.9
